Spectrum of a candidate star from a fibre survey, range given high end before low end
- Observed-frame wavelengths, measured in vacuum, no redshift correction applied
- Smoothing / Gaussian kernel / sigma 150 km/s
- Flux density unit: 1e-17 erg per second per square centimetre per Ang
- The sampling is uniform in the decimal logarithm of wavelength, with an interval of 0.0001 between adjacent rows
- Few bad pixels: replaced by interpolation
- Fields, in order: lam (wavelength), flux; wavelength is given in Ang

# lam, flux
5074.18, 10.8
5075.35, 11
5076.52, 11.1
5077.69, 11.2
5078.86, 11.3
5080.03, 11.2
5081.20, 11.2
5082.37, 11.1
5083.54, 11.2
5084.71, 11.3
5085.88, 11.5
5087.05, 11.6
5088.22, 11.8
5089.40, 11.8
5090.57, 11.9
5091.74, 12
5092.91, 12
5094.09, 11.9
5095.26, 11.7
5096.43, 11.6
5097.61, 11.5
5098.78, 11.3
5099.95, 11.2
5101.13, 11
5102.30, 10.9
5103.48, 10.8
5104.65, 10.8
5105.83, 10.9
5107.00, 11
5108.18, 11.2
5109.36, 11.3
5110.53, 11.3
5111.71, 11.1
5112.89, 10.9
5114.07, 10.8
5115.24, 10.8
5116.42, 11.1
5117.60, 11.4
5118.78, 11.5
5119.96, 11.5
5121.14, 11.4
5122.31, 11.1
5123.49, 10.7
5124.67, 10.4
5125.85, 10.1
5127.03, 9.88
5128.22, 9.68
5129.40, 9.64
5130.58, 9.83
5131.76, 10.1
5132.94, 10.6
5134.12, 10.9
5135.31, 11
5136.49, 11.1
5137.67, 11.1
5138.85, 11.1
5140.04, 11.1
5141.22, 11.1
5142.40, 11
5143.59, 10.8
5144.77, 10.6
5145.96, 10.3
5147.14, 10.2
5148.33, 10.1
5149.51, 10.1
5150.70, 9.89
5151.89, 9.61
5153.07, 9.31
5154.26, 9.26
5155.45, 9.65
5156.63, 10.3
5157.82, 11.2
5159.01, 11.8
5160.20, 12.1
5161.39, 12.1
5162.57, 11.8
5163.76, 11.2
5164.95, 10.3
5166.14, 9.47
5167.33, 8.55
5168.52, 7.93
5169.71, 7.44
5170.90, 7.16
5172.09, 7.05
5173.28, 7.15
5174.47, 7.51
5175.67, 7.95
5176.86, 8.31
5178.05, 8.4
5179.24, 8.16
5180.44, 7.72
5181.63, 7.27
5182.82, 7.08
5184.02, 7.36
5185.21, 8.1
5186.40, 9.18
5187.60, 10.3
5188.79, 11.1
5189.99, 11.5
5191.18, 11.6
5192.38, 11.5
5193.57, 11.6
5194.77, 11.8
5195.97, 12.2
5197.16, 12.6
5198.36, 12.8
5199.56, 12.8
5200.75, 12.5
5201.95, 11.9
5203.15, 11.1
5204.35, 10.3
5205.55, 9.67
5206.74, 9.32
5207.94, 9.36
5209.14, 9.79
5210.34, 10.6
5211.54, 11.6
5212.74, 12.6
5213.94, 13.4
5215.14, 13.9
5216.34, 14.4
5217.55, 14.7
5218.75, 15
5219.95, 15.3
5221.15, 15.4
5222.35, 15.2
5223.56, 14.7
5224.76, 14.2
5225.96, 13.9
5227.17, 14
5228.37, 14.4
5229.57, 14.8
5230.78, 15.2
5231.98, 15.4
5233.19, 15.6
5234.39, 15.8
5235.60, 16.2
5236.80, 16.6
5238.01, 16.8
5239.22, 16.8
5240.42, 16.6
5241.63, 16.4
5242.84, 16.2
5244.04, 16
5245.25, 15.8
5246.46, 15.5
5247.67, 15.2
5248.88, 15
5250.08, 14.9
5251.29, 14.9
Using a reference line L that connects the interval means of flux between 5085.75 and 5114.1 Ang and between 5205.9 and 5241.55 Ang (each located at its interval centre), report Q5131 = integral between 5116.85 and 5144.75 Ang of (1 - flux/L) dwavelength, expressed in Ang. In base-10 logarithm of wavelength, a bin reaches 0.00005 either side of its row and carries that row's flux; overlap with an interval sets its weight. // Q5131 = 3.1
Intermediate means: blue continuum 11.4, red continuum 14.2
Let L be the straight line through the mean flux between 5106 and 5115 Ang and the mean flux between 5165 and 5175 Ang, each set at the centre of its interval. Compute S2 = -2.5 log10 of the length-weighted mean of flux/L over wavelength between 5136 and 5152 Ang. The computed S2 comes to -0.14 mag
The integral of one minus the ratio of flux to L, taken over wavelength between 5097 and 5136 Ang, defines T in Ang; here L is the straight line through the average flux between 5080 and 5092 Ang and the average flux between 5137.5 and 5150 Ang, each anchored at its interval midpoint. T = 0.8 Ang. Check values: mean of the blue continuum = 11.5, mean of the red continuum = 10.7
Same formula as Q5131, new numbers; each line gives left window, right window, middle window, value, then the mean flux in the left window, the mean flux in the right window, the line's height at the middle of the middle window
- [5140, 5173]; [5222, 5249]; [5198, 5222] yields 2.46 Ang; 10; 15.5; 13.7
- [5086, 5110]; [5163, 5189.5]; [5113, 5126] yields -0.51 Ang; 11.4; 8.43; 10.6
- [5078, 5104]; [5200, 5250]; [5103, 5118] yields 1.01 Ang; 11.4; 14.1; 11.8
